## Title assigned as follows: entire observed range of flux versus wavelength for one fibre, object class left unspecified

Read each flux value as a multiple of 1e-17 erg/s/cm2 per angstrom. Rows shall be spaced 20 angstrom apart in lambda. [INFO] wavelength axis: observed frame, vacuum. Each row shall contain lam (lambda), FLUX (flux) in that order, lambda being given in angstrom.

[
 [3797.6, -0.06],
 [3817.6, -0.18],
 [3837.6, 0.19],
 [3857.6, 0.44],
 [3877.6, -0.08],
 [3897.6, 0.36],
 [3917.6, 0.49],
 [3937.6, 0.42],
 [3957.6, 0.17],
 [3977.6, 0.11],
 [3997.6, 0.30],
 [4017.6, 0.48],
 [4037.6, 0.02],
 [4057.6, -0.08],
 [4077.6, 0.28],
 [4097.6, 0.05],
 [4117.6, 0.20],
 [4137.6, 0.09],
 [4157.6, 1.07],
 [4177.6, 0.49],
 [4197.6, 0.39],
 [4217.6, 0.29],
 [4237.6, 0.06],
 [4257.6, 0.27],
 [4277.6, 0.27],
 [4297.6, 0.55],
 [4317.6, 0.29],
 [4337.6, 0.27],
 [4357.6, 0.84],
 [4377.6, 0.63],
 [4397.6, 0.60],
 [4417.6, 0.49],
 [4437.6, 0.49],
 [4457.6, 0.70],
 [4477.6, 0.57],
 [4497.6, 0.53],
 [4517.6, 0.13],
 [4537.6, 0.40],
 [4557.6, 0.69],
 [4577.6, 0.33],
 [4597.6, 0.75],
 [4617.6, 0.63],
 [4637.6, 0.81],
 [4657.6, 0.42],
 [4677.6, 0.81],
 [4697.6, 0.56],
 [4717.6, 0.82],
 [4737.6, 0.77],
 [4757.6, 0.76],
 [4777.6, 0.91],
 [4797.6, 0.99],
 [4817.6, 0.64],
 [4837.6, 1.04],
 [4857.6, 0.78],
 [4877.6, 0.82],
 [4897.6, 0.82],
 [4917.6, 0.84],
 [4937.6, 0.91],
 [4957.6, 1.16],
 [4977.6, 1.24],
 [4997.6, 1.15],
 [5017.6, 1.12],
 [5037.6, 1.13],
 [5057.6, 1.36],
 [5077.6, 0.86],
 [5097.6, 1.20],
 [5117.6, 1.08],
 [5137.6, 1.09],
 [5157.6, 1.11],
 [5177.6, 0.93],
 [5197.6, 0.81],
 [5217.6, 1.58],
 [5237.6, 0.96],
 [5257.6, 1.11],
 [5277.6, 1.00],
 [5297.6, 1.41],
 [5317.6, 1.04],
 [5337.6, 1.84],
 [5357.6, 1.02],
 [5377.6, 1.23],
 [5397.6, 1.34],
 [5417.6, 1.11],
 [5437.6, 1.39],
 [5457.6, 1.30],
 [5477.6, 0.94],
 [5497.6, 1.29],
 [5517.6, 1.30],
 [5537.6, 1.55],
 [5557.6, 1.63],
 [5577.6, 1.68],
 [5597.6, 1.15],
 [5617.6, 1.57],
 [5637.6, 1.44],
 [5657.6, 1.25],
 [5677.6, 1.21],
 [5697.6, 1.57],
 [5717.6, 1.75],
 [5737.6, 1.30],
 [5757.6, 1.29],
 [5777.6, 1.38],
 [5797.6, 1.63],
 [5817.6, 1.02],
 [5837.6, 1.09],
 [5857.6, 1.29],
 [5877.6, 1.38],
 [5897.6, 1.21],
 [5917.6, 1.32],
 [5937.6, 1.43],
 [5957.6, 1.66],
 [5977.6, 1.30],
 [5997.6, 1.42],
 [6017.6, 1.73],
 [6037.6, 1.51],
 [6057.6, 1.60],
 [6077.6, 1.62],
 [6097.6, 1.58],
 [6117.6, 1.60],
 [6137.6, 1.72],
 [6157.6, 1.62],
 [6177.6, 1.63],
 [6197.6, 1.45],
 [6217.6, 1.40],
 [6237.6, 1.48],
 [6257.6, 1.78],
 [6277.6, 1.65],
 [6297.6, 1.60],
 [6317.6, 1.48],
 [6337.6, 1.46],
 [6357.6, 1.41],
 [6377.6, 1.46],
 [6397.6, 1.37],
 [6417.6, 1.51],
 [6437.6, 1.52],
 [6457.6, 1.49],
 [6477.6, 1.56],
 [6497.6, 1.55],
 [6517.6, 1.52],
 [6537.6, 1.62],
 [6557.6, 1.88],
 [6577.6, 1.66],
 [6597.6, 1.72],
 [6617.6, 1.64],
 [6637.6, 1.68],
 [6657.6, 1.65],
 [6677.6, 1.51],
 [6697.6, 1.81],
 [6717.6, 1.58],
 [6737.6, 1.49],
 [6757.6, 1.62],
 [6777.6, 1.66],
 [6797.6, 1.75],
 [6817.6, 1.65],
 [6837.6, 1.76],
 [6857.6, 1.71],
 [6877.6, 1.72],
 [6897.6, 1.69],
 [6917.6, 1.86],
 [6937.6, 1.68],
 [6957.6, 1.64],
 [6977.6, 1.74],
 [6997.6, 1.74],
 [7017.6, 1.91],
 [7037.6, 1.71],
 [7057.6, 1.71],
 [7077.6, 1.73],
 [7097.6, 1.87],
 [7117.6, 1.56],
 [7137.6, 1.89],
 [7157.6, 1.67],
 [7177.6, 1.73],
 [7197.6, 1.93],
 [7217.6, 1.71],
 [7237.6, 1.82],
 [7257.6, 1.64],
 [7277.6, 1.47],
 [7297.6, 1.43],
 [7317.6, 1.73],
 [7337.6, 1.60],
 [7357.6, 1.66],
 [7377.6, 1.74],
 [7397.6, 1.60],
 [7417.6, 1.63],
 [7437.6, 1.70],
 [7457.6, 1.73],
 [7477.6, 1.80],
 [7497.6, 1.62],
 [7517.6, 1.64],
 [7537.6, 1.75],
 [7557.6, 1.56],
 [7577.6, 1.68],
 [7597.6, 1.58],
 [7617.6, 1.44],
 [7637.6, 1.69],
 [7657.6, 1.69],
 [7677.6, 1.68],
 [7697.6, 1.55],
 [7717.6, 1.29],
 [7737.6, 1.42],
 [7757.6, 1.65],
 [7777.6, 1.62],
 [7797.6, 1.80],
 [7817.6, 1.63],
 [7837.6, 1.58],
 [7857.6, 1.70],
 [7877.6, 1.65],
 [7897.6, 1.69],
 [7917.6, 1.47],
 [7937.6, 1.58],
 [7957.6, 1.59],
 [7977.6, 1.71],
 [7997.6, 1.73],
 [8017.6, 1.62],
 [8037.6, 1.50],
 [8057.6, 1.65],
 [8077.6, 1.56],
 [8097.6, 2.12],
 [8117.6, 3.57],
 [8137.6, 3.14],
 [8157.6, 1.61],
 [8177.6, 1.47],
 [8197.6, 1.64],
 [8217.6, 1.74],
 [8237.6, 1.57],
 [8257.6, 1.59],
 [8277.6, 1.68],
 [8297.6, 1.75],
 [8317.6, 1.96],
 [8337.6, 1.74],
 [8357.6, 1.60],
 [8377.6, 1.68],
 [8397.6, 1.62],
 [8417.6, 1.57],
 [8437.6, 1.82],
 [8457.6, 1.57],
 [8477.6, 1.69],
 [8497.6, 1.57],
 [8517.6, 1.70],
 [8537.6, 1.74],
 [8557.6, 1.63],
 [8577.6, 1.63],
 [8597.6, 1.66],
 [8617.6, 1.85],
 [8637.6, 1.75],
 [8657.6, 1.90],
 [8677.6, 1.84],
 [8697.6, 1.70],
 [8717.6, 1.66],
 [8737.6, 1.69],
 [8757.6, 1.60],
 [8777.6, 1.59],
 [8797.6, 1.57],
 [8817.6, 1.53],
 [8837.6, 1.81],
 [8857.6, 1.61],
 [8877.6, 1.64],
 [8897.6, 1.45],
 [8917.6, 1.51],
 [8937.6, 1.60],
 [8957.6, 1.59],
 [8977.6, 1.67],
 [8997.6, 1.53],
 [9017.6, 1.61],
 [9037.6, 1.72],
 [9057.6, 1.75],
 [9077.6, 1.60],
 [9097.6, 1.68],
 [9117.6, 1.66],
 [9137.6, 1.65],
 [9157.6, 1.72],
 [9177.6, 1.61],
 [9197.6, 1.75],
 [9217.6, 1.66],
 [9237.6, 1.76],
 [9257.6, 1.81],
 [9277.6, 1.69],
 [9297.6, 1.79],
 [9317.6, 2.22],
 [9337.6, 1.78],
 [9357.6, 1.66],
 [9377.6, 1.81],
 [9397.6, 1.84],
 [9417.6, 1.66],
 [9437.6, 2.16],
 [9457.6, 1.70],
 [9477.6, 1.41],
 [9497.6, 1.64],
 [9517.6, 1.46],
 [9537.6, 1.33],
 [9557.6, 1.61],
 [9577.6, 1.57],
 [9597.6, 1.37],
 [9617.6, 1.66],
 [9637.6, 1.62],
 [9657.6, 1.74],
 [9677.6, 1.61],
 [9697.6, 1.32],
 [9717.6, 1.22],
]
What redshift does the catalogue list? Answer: 0.24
